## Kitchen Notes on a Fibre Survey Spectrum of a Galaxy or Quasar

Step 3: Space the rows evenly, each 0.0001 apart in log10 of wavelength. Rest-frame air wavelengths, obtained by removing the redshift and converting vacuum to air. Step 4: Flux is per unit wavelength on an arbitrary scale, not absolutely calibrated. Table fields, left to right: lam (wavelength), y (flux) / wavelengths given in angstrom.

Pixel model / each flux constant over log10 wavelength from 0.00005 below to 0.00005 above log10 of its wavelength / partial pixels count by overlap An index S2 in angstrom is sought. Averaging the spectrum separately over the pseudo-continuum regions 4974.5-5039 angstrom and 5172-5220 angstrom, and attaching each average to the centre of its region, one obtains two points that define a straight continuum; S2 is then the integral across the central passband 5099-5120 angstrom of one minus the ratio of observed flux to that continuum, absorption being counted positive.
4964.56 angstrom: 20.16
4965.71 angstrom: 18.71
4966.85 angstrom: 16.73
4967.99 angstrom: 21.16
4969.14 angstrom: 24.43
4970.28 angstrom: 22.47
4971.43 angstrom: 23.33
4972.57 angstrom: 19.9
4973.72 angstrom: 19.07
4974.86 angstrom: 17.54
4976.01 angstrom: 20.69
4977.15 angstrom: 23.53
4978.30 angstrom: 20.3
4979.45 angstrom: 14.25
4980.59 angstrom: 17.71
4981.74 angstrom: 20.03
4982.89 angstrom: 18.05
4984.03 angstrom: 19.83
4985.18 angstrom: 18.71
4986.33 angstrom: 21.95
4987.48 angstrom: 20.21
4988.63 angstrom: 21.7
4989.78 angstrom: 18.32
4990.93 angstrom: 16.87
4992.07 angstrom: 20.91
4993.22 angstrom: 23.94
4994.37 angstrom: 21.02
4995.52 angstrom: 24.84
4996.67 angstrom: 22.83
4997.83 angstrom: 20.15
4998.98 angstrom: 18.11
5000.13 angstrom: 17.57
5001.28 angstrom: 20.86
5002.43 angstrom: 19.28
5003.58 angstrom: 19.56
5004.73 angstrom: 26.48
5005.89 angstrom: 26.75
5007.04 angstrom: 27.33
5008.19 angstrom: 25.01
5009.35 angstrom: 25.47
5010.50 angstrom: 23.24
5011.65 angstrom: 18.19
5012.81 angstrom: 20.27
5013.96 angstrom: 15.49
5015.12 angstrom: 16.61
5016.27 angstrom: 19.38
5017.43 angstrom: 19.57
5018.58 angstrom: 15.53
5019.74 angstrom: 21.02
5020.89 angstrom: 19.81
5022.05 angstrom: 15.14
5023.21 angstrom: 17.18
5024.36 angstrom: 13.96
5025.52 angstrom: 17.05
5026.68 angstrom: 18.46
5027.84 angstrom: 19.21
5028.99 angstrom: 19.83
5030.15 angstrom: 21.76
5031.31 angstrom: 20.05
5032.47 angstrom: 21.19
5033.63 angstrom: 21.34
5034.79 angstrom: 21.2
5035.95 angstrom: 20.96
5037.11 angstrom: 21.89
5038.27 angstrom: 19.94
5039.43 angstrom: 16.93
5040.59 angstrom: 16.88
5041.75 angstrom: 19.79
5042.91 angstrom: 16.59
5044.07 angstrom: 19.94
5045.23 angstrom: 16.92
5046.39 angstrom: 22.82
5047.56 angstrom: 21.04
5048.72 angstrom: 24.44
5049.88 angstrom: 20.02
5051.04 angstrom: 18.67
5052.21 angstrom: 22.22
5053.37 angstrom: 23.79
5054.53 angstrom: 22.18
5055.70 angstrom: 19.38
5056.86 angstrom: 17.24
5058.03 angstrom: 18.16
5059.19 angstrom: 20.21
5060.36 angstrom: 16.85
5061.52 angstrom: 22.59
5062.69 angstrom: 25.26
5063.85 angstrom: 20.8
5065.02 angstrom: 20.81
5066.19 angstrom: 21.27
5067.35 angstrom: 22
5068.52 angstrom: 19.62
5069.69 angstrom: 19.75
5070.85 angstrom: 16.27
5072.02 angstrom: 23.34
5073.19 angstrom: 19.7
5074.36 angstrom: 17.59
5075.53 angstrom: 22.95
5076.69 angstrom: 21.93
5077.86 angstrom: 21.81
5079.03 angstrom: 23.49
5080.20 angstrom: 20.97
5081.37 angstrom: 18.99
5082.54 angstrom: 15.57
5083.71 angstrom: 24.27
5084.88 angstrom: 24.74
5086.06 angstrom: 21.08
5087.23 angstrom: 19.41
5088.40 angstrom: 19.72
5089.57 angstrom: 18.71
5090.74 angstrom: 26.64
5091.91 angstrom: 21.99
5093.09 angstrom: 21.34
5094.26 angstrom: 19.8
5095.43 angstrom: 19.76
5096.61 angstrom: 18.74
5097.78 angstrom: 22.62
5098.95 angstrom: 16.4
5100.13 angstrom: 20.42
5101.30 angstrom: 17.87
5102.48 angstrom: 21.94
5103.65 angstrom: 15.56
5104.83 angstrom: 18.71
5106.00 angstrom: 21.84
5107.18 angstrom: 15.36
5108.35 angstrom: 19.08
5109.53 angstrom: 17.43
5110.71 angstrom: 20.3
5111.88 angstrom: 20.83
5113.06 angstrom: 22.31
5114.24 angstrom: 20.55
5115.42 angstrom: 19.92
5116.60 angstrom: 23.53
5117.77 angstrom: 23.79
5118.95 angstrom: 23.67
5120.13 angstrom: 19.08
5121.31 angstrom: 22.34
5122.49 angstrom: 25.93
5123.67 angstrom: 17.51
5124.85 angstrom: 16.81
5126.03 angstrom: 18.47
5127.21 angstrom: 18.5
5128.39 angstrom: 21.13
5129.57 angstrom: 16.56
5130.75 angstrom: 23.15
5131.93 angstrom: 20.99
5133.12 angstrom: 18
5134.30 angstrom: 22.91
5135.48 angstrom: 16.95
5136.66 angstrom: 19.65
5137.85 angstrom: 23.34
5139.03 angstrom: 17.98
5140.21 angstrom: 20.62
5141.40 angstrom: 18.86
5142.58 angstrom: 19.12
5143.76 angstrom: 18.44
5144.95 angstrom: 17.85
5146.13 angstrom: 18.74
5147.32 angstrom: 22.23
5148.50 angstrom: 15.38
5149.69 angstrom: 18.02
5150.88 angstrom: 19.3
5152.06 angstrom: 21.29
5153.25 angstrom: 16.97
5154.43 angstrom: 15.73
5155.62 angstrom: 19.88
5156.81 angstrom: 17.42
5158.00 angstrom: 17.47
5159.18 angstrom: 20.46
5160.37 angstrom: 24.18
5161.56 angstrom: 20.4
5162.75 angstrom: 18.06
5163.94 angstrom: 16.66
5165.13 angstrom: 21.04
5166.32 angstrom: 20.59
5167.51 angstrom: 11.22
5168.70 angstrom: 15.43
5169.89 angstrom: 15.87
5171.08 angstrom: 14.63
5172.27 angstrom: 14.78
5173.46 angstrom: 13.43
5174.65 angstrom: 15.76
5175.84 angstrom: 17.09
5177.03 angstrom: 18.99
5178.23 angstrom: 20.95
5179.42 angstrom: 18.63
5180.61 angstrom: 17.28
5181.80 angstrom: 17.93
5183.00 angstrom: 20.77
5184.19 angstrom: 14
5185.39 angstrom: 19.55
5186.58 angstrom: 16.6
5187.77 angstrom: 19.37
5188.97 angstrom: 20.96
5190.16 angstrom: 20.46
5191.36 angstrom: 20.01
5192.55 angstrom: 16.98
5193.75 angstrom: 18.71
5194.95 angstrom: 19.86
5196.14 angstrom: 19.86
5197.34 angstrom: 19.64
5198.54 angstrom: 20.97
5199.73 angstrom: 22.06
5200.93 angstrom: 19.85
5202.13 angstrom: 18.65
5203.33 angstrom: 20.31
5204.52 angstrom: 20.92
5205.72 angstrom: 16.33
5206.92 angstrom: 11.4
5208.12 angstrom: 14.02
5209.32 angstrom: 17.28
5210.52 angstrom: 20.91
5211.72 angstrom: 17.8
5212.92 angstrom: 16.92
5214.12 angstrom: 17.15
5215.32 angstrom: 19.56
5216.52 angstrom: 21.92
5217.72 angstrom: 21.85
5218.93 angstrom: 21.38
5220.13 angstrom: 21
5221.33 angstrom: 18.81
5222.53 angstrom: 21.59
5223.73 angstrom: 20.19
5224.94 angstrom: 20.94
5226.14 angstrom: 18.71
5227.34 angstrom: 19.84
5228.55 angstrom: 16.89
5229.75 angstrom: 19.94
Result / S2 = -0.8 angstrom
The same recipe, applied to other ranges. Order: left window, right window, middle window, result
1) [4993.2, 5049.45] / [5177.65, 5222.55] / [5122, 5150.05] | 0.0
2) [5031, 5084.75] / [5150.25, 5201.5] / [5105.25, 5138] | -1.6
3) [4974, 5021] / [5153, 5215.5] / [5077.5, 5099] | -1.8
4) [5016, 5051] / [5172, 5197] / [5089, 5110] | -0.9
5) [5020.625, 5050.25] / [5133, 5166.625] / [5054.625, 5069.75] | -0.8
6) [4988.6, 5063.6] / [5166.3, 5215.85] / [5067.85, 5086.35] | -1.2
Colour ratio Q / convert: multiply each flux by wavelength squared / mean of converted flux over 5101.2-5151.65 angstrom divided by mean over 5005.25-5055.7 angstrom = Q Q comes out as 1.02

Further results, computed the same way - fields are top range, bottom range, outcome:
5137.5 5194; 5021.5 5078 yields 0.96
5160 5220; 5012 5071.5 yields 0.99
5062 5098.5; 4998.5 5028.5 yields 1.08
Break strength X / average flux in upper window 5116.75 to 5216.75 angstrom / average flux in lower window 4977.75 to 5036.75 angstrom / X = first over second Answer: 0.94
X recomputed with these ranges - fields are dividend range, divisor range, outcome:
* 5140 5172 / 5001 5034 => 0.91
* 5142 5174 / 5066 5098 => 0.86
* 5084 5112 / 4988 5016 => 0.94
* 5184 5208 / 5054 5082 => 0.92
